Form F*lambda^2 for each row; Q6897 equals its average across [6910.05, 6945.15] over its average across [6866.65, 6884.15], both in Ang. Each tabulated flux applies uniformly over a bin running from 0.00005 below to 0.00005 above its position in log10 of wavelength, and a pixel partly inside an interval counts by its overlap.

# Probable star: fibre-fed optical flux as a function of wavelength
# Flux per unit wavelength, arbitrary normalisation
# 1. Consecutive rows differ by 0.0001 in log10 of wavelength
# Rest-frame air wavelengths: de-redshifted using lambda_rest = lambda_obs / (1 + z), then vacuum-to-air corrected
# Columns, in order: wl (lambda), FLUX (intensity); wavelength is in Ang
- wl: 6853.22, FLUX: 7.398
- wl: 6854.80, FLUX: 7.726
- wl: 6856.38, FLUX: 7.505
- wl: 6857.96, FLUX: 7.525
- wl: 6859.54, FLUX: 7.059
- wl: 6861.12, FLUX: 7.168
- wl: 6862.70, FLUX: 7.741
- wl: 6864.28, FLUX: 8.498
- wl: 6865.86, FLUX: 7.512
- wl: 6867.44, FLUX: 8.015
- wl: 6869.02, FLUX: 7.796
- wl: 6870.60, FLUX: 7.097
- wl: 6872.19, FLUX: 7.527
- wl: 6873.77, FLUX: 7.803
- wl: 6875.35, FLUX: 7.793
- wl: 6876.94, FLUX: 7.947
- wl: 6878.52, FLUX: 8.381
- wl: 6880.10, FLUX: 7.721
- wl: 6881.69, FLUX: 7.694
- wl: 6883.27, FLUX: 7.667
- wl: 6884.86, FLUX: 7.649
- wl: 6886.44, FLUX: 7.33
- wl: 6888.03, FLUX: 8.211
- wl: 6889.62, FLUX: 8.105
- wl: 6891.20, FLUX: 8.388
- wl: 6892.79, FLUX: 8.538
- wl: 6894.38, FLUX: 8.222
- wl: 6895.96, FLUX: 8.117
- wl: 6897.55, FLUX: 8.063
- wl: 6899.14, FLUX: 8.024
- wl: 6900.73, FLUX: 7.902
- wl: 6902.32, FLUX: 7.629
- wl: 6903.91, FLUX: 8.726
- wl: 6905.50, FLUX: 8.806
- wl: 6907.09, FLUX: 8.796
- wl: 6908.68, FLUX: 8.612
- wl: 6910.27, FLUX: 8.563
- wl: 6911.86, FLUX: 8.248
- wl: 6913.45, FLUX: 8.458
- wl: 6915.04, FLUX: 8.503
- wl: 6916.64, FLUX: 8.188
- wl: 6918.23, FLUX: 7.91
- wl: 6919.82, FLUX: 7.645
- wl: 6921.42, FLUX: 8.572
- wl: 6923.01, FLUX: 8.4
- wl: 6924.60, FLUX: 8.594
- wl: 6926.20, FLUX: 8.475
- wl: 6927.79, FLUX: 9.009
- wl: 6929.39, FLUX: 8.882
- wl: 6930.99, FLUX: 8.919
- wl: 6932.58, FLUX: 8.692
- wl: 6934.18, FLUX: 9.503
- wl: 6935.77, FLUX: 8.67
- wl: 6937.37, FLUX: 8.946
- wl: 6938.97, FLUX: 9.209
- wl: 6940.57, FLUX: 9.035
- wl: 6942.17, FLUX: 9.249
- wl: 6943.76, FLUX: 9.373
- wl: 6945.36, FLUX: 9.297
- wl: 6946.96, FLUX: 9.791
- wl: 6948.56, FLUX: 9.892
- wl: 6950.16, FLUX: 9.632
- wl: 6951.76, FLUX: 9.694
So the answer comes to 1.14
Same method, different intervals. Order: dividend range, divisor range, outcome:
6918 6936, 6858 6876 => 1.15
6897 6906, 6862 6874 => 1.07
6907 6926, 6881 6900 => 1.05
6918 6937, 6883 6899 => 1.09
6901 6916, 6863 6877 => 1.10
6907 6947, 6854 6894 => 1.14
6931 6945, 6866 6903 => 1.17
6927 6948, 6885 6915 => 1.12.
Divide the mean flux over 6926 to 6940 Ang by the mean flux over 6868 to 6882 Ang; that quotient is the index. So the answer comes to 1.2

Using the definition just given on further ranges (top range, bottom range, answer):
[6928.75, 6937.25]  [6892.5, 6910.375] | 1.07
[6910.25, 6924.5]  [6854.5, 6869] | 1.08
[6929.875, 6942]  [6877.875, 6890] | 1.15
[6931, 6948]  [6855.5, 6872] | 1.21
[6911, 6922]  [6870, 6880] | 1.06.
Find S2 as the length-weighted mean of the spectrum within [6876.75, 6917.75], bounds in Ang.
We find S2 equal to 8.18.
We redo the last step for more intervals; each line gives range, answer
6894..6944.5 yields 8.56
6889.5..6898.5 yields 8.25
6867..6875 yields 7.64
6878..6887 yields 7.73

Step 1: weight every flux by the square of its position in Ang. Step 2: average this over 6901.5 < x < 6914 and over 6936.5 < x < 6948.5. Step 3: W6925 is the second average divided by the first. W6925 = 1.11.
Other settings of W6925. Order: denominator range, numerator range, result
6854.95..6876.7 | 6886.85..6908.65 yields 1.09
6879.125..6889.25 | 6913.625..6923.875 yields 1.07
